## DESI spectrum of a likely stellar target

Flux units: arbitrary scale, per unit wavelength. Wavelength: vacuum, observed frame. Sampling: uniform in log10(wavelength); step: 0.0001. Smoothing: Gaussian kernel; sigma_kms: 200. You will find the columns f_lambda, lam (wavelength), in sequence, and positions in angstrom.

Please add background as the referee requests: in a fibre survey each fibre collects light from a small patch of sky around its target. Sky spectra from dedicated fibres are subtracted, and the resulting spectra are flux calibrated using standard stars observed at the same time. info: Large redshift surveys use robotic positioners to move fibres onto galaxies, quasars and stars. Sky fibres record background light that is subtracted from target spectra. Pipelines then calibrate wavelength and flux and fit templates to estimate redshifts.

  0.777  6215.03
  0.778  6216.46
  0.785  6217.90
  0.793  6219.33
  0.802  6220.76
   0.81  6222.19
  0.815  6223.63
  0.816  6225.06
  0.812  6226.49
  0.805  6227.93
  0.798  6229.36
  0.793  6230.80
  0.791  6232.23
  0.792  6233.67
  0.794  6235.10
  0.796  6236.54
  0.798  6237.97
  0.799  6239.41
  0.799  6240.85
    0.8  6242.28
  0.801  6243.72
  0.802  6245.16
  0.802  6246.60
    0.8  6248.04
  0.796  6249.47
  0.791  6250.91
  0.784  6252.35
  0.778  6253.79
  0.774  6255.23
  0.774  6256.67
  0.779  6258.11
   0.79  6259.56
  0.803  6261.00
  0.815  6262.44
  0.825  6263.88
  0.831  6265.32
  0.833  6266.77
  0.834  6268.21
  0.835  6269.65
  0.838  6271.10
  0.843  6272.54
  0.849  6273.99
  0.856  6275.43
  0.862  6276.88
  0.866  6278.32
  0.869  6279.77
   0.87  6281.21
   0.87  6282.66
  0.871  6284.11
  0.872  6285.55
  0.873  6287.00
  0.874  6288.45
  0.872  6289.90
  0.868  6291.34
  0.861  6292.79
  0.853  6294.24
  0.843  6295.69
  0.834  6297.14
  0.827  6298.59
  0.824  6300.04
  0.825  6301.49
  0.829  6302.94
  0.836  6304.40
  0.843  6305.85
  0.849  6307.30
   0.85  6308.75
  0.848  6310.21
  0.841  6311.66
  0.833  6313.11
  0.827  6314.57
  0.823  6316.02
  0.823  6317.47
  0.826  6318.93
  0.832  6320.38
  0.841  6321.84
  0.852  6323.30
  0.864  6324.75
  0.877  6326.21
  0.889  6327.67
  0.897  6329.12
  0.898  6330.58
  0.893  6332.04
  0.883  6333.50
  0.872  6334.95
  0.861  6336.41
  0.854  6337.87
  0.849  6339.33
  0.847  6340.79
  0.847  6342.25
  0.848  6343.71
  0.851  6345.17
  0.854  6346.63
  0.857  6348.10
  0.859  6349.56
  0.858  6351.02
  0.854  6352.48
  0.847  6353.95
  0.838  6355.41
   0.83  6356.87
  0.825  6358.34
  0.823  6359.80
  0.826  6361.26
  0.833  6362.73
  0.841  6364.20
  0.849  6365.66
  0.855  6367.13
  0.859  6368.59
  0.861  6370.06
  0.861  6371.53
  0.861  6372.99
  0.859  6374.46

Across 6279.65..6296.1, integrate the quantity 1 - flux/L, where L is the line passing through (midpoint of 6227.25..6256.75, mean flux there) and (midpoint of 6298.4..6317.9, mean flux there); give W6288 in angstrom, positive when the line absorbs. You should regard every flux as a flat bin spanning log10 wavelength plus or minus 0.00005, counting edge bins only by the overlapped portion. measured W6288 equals -0.9 angstrom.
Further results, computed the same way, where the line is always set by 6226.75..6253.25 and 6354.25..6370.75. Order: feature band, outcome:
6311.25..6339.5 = -1.0 angstrom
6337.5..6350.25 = -0.3 angstrom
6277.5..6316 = -1.6 angstrom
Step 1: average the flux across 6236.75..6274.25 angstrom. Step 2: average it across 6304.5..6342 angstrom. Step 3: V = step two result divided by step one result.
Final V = 1.06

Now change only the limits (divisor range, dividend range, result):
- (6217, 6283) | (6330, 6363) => 1.05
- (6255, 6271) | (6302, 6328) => 1.04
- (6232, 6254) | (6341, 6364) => 1.06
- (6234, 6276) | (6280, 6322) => 1.05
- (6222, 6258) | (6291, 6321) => 1.05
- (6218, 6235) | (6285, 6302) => 1.06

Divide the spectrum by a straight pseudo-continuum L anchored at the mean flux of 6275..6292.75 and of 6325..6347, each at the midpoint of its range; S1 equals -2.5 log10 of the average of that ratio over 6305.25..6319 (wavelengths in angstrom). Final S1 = 0.04 mag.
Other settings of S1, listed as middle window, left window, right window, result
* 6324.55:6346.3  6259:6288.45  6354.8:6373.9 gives -0.03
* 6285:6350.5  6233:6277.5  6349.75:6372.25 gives -0.03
